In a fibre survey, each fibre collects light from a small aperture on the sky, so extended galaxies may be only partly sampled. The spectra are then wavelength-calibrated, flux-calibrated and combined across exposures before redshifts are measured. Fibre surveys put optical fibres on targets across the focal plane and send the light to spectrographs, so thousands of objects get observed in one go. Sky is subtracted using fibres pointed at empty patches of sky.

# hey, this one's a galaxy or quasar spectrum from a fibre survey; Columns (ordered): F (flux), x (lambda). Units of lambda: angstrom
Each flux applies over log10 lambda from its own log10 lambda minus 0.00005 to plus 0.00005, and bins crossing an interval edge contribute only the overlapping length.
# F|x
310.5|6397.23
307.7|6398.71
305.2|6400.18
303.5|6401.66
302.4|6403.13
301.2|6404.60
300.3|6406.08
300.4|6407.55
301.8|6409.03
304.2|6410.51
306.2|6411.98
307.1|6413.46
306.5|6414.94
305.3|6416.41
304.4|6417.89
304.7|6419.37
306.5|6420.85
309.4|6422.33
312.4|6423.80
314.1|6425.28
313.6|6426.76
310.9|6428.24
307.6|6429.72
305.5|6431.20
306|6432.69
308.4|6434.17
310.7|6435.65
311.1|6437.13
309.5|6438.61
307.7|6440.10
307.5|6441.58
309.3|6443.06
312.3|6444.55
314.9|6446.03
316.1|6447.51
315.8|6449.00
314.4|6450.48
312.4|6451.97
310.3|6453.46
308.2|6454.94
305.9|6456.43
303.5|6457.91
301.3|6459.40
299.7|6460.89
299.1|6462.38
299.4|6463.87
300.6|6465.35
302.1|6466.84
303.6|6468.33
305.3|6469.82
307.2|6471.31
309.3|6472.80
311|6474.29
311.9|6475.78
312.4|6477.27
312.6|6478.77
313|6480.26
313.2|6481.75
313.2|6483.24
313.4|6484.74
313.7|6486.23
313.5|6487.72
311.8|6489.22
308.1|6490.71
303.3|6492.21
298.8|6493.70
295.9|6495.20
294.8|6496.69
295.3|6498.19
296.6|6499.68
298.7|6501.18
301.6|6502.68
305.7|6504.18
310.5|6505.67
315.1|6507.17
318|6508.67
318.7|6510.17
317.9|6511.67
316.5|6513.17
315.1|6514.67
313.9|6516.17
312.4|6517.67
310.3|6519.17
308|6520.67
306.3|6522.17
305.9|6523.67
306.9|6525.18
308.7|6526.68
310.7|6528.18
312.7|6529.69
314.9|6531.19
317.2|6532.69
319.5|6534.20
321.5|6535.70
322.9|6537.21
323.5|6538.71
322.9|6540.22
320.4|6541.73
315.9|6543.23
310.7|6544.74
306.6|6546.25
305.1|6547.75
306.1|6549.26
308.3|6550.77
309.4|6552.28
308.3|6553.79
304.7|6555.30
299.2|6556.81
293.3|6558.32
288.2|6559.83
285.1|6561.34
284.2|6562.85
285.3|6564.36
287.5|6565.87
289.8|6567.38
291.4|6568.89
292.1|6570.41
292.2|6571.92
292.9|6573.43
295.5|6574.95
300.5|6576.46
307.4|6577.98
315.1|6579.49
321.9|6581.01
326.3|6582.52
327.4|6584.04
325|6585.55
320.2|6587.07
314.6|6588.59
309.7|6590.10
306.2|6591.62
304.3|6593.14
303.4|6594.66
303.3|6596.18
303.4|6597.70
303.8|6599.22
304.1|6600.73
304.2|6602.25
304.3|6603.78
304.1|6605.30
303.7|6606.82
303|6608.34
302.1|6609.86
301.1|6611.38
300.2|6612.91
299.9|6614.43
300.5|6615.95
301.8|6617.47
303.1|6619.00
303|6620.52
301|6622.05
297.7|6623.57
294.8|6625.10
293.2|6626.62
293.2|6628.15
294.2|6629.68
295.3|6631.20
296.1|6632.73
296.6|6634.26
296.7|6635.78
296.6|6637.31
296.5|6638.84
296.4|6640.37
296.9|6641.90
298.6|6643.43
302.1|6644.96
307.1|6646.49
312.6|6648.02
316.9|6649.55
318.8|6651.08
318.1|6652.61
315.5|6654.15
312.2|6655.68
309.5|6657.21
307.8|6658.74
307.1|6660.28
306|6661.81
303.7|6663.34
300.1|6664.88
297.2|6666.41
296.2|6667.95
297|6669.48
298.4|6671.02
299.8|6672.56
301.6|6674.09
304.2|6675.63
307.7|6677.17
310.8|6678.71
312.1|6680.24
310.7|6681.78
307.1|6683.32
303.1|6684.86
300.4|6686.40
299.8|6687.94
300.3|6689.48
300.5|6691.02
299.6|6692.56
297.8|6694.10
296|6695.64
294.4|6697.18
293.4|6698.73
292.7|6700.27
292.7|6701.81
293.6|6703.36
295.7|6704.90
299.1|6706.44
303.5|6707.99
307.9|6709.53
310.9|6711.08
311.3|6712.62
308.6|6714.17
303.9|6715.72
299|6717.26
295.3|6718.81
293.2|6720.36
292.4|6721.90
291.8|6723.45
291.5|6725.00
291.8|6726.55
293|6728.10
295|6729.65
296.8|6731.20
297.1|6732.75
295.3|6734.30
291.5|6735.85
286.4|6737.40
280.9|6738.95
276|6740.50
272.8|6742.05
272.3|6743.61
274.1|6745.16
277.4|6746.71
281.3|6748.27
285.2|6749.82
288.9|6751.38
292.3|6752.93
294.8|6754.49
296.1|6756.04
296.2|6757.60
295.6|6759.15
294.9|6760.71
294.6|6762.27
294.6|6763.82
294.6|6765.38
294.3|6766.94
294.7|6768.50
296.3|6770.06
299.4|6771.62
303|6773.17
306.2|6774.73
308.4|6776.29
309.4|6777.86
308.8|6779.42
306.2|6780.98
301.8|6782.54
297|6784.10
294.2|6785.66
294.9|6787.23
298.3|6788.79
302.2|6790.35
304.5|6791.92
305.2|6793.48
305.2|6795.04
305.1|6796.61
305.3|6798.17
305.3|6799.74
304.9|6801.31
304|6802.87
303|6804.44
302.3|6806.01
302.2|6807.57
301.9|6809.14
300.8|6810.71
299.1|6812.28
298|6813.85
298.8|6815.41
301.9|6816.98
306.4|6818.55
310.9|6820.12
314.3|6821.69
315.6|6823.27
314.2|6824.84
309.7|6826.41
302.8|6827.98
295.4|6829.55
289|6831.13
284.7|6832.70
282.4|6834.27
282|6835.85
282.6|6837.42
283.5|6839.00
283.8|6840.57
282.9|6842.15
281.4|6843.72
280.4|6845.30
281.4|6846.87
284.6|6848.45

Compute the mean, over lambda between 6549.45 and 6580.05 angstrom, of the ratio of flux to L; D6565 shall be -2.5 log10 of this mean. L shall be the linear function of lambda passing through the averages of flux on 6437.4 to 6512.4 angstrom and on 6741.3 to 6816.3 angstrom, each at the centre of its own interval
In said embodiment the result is 0.03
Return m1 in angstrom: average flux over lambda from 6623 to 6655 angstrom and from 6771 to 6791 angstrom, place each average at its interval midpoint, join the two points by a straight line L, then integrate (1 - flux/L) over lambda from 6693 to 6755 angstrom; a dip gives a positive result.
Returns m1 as 1.93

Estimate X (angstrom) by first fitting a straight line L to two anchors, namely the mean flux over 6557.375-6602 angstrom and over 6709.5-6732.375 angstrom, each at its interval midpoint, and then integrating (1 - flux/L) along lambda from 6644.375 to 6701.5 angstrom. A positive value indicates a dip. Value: -0.82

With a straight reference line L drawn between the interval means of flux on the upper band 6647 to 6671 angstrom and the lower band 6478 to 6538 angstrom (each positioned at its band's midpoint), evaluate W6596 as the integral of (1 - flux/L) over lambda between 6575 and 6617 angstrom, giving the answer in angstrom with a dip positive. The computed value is 0.1 angstrom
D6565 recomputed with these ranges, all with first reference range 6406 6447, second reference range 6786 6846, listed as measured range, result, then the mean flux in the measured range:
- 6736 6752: 0.08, 280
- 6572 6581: 0.00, 303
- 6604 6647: 0.01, 299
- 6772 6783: -0.02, 306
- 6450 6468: 0.01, 305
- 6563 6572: 0.06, 289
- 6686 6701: 0.01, 297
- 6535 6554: -0.03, 314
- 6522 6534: -0.02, 311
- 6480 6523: -0.01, 309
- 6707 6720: -0.01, 304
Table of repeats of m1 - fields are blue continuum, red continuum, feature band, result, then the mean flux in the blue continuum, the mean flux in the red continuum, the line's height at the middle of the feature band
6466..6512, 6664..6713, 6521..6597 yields -0.40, 308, 301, 305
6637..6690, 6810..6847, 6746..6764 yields 0.52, 305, 295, 300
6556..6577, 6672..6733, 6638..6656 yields -0.67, 291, 300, 296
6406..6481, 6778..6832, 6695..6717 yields 0.31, 308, 303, 305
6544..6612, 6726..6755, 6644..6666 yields -1.06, 303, 286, 295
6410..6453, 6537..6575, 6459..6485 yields -0.02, 309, 301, 307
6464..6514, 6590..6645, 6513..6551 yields -0.98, 308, 300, 305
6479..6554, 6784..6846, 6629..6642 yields 0.41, 311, 298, 306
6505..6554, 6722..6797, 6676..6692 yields -0.25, 313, 294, 301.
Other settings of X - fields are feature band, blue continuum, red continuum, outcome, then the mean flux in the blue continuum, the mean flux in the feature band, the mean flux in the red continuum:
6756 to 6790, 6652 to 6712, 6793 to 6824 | 0.53 angstrom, 303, 299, 304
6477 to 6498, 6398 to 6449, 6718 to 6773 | -0.26 angstrom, 308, 308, 290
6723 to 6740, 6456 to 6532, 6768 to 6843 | 0.58 angstrom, 308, 292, 300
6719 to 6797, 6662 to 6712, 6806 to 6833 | 2.03 angstrom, 301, 294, 303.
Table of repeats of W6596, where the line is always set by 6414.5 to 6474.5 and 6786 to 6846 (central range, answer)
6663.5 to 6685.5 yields -0.09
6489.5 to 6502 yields 0.29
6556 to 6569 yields 0.67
